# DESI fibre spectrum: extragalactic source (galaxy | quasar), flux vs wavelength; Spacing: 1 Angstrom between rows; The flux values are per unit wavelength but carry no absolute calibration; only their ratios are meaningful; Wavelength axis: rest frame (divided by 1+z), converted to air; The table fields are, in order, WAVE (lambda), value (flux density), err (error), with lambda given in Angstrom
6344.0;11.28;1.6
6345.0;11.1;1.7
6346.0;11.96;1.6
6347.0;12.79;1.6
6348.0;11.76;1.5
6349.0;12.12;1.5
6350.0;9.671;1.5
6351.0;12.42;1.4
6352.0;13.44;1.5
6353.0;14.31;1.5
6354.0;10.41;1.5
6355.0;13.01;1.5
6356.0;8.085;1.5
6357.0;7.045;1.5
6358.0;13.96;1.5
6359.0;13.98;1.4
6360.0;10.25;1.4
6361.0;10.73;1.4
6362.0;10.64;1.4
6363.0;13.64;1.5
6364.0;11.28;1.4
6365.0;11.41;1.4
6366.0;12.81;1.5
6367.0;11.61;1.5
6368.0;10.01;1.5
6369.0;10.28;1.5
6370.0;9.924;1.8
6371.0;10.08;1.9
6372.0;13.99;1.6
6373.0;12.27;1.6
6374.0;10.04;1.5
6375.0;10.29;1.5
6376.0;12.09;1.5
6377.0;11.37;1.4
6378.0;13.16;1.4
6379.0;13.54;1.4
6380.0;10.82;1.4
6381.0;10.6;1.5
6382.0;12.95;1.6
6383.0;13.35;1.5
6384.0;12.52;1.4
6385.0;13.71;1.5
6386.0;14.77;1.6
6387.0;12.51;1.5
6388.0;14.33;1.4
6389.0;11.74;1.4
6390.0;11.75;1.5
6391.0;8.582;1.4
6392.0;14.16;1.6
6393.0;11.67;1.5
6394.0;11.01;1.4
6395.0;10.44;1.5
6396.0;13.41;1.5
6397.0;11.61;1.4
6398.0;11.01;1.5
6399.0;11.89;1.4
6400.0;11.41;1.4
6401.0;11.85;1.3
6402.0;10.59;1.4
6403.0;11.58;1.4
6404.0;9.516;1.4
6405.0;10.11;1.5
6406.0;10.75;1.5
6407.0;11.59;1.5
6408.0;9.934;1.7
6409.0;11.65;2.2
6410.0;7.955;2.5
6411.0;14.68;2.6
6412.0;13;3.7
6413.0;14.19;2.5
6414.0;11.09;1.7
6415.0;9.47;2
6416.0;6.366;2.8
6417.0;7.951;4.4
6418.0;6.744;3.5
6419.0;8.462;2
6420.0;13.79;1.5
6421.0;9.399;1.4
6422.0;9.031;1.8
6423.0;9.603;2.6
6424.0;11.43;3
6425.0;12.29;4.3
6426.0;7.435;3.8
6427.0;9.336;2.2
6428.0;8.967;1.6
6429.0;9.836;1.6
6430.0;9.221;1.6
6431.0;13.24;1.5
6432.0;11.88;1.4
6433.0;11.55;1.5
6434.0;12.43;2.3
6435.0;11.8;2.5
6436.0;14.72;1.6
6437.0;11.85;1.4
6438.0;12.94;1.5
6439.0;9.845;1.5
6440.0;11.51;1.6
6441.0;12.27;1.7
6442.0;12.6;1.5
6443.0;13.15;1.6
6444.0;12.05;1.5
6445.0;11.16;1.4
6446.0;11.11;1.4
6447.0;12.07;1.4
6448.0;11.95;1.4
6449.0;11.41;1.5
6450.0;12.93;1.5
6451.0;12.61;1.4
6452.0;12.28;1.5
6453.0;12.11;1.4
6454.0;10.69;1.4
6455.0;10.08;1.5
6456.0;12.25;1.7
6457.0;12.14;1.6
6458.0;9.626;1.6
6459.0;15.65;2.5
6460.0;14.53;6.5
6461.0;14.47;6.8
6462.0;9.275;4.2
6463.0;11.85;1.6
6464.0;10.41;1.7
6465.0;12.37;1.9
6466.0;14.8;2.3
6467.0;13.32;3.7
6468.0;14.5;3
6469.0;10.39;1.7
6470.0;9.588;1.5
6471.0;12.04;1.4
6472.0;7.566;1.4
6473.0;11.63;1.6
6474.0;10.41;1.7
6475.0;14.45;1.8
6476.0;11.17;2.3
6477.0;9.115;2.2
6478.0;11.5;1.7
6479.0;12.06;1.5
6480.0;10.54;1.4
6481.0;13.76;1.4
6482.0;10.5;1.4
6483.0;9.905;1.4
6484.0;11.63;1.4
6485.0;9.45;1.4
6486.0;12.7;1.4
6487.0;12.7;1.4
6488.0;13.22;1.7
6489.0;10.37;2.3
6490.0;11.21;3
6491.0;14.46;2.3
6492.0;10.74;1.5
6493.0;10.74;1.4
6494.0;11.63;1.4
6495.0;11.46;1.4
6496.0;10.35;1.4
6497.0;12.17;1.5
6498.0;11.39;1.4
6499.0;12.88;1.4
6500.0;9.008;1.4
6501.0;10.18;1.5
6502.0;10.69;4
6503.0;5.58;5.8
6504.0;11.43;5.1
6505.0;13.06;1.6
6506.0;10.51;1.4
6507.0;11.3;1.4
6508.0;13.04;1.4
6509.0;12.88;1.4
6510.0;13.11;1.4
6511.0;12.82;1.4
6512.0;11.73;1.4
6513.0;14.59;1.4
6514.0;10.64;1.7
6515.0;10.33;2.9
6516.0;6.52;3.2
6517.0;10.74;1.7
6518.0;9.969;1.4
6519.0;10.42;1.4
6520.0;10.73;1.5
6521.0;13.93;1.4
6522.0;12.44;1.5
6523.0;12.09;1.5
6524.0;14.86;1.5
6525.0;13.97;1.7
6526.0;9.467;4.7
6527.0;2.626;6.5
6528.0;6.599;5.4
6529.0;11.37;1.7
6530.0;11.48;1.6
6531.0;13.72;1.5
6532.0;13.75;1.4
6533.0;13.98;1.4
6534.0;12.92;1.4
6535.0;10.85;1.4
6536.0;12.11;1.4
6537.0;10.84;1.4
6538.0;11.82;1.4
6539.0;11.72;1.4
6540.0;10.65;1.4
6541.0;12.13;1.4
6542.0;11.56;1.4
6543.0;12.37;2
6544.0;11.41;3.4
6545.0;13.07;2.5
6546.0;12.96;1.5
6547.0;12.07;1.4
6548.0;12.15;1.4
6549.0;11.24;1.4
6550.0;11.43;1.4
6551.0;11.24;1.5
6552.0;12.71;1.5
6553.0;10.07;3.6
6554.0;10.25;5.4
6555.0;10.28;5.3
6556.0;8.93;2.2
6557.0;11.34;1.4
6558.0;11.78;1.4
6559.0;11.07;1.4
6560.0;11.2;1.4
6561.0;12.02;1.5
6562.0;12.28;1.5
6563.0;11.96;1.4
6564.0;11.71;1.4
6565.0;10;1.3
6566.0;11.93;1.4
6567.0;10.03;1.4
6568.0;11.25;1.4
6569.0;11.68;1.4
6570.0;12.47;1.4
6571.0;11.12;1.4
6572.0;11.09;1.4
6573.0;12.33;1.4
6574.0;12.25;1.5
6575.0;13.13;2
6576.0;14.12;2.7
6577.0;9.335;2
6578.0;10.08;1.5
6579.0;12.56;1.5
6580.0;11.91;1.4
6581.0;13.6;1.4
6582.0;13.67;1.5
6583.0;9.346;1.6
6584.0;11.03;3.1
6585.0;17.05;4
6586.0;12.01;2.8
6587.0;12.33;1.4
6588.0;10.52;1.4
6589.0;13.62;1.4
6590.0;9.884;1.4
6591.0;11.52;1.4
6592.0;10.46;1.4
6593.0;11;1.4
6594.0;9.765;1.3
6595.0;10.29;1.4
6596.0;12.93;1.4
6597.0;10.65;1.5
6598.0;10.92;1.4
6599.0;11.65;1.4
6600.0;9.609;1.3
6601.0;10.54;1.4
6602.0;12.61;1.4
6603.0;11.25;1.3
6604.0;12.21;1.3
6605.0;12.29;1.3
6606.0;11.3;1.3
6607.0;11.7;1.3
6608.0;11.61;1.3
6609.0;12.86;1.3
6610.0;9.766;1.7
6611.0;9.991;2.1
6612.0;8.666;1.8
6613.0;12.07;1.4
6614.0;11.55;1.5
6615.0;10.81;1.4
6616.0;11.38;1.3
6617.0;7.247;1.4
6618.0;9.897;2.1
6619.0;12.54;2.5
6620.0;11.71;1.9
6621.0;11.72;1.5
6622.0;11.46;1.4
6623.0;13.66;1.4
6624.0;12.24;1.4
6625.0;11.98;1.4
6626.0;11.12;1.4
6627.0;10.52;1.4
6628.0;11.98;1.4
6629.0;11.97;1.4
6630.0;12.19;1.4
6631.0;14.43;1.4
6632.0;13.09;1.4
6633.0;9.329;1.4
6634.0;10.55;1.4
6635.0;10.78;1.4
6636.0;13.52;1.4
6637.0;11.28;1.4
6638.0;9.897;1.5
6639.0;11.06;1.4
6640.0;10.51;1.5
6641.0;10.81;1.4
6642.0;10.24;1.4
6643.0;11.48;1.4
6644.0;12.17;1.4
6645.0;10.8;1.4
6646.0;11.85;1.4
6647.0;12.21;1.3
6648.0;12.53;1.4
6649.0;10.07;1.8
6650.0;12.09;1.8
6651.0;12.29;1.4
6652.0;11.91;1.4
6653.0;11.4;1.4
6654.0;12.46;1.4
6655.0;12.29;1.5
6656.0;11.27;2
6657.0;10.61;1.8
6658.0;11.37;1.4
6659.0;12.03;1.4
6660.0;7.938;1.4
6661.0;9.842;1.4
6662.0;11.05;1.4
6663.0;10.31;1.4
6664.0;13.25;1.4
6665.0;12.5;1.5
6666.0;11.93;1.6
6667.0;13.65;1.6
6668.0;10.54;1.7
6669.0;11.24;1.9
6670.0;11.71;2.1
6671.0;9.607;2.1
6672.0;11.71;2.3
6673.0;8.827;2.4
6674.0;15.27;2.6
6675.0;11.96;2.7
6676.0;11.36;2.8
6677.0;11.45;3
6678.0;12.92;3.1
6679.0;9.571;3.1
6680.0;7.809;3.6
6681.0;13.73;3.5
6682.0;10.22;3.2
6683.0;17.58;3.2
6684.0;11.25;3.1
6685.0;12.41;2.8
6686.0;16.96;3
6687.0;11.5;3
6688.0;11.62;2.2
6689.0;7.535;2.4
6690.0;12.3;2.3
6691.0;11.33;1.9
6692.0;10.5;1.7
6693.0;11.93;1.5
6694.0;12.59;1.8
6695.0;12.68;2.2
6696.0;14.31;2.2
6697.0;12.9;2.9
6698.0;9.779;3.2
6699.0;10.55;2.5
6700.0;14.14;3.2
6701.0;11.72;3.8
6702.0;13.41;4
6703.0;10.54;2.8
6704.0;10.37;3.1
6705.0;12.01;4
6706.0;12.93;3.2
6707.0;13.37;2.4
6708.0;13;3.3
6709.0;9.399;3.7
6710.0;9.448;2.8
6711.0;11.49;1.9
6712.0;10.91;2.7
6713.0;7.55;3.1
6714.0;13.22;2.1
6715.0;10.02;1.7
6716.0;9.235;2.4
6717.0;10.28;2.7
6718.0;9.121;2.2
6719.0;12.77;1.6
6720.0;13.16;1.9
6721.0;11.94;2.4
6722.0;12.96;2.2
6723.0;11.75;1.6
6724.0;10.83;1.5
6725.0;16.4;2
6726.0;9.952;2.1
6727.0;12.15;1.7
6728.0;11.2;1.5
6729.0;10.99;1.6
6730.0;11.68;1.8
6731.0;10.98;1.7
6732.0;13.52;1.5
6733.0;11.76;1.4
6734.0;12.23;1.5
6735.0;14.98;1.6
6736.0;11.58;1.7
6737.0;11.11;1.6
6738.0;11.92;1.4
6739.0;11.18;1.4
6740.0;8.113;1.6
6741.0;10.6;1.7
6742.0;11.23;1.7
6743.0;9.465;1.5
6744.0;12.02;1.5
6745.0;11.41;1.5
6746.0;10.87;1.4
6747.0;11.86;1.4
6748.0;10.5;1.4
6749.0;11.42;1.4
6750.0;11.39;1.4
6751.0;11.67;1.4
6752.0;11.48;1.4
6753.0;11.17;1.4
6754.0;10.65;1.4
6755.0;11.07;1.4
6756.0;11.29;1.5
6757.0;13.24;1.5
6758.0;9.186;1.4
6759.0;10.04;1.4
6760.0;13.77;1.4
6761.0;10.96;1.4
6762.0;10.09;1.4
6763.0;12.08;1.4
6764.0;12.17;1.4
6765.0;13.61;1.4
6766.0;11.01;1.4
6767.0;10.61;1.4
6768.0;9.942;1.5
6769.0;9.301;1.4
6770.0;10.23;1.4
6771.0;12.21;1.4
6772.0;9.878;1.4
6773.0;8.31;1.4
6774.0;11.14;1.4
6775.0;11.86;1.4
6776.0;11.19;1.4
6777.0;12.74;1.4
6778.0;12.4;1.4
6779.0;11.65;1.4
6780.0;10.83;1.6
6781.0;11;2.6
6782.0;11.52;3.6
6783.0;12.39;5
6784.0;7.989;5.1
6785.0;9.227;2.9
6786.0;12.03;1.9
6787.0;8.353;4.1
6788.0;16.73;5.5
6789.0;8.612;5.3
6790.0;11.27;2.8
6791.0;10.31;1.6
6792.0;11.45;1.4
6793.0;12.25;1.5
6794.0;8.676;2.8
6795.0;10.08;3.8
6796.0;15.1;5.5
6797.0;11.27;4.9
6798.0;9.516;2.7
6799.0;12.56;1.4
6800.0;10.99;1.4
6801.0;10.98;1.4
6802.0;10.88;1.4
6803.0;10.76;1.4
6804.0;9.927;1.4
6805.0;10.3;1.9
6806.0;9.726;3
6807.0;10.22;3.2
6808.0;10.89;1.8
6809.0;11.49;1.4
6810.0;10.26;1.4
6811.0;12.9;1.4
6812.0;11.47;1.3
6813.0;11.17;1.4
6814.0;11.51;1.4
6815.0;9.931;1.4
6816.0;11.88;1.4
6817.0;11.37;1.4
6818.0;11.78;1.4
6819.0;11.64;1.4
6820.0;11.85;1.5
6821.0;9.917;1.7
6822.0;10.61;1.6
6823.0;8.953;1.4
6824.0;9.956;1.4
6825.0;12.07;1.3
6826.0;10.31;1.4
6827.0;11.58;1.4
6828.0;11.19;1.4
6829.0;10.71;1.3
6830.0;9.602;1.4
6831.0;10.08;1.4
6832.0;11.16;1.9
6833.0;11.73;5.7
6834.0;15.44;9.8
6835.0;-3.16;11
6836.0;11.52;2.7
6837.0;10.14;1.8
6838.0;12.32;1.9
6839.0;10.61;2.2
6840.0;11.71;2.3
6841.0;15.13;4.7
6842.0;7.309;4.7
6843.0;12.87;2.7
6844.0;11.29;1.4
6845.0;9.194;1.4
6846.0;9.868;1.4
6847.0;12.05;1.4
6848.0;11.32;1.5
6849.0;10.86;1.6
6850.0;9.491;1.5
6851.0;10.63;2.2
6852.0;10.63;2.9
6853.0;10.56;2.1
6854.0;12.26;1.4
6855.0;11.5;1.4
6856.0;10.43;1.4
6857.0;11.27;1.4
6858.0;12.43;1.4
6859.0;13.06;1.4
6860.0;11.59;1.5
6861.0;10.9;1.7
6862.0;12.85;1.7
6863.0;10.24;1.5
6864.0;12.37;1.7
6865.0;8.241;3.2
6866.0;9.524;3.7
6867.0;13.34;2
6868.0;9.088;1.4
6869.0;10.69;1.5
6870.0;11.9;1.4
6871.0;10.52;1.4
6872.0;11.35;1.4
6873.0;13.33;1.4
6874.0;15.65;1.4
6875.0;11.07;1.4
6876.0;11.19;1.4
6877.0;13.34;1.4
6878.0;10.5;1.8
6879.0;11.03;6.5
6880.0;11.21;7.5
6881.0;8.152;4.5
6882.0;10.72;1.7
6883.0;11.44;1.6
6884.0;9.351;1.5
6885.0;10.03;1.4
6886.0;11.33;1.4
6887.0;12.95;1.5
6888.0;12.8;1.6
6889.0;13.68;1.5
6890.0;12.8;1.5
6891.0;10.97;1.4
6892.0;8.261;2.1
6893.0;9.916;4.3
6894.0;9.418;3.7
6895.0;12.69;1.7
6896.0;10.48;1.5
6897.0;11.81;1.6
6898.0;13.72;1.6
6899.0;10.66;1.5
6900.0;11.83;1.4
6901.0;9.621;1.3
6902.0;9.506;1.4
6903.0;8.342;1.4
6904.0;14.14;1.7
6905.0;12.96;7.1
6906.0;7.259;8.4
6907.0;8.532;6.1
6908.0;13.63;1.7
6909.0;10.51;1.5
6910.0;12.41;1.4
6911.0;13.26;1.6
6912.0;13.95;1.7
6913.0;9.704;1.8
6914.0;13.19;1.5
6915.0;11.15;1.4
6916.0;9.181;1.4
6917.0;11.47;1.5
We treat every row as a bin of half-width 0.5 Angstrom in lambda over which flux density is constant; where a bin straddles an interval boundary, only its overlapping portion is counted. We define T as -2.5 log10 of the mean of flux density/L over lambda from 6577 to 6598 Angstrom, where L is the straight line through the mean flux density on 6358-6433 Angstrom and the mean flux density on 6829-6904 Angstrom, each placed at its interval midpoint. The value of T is -0.05 mag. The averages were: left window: 11.2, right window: 11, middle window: 11.6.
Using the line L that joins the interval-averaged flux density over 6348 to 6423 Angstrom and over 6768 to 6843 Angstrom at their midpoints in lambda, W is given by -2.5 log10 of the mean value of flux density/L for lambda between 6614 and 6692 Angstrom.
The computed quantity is -0.05 mag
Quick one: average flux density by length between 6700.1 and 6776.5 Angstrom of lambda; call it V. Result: 11.3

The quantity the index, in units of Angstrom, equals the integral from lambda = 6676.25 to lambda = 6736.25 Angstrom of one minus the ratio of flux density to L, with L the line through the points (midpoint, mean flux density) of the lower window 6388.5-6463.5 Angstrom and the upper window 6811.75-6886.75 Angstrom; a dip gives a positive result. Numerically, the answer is -3.8 Angstrom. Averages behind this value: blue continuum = 11.3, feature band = 11.8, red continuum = 11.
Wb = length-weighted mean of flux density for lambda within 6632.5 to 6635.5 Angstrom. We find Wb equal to 10.2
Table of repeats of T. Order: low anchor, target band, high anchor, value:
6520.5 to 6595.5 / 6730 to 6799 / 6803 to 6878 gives -0.005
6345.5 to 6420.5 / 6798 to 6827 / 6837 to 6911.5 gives 0.031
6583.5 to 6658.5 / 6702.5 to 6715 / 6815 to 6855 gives 0.001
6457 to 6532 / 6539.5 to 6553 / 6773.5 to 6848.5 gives -0.047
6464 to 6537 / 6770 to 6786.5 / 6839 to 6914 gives 0.027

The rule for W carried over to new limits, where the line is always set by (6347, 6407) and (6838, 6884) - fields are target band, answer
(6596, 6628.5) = 0.02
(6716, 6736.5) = -0.06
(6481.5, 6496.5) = 0.02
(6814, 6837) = 0.08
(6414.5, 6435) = 0.17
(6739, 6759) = 0.03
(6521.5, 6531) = 0.08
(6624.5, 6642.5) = 0.00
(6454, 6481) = -0.02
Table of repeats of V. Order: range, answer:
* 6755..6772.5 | 11.2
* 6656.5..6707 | 11.7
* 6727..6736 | 12.1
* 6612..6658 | 11.5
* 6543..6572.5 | 11.4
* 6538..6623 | 11.5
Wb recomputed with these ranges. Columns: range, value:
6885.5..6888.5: 12.4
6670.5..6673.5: 10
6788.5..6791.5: 10.1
